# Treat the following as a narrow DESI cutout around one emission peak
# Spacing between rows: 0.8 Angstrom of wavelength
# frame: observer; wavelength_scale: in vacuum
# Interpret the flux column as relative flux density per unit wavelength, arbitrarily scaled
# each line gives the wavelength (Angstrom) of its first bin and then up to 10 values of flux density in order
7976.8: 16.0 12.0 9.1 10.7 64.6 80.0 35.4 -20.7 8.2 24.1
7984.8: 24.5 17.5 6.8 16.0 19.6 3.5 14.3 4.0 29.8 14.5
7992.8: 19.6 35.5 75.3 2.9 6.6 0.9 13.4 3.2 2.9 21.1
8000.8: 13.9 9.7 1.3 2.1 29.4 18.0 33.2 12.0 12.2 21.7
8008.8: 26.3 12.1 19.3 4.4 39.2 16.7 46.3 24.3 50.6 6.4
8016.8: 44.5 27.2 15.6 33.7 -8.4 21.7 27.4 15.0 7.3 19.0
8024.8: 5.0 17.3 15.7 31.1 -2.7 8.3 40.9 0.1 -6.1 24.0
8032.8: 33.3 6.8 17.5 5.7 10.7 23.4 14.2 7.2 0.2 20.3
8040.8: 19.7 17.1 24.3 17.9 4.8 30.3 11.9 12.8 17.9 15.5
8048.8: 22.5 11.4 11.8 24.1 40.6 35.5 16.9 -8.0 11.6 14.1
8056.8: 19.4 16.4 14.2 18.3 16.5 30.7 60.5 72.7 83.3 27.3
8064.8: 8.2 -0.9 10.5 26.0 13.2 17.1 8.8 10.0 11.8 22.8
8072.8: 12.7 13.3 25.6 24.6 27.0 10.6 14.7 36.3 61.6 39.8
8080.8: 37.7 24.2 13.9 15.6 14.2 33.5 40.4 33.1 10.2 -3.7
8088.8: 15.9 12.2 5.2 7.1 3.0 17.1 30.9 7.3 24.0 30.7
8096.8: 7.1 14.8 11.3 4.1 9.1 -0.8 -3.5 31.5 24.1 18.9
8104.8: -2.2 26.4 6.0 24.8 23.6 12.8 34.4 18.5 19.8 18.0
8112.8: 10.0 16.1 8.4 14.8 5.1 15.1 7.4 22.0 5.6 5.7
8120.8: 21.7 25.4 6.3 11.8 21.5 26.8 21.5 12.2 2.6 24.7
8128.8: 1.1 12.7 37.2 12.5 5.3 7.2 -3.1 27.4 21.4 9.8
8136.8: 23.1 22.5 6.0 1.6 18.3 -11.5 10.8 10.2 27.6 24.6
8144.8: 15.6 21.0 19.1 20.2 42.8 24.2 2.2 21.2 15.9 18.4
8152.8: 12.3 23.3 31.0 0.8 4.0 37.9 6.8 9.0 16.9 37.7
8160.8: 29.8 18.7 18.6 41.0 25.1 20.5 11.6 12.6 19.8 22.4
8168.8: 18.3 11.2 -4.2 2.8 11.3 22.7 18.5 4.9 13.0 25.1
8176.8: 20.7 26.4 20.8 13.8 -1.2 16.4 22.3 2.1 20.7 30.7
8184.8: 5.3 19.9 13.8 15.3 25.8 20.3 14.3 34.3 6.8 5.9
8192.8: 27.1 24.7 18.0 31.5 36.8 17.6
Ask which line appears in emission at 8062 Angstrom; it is [S II] 6716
